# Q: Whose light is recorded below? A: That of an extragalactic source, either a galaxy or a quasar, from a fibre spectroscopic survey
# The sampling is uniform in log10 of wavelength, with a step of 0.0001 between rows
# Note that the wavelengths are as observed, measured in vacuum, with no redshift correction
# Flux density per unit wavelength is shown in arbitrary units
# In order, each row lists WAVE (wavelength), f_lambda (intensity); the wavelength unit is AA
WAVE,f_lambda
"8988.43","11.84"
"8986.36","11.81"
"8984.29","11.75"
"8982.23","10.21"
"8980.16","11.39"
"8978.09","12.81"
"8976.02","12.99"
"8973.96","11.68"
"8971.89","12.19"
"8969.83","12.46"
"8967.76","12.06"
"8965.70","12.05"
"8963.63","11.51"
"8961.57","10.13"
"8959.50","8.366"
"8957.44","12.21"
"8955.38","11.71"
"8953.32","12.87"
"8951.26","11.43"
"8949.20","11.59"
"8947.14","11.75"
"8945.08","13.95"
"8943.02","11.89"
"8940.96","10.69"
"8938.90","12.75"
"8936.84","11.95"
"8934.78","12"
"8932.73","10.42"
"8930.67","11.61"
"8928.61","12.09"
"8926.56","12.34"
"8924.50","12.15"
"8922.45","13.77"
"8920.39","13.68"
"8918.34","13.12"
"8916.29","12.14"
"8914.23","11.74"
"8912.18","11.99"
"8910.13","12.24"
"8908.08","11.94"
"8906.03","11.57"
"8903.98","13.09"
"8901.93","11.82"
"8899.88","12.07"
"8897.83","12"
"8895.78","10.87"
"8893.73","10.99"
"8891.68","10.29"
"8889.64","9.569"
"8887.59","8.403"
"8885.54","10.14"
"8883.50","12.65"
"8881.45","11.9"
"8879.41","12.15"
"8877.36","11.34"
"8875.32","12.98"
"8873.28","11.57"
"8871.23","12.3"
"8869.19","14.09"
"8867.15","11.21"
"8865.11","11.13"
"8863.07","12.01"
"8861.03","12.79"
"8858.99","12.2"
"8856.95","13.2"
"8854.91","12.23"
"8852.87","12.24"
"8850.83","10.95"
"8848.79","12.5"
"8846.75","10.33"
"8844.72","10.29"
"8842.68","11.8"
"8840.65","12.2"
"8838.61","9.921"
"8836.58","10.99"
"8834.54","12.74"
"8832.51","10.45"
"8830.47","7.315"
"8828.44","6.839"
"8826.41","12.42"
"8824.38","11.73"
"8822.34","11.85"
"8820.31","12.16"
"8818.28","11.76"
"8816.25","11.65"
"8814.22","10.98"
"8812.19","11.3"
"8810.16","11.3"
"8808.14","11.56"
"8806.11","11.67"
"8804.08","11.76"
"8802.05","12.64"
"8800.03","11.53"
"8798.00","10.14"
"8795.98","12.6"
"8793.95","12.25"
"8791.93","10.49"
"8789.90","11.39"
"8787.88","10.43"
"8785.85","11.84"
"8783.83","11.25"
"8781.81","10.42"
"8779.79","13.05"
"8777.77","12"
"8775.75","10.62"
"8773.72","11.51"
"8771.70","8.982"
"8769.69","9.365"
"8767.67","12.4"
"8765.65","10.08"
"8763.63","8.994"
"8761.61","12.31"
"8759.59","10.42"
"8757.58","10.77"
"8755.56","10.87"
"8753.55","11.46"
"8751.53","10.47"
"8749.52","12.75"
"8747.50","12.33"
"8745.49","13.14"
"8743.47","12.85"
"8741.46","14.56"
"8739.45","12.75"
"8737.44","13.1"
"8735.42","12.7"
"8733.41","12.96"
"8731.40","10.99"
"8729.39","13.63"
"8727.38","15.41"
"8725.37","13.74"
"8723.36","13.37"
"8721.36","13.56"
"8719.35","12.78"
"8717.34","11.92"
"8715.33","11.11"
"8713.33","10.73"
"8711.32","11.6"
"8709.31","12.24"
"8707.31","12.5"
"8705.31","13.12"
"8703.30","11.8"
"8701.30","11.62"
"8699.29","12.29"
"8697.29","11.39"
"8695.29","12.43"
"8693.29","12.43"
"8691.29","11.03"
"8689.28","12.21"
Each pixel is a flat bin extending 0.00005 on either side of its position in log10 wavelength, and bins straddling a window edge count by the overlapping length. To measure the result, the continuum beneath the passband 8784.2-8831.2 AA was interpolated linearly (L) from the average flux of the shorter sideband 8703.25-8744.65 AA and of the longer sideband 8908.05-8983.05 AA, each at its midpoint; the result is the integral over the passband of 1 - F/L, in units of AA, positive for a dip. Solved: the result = 4.6 AA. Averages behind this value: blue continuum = 12.8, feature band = 11.2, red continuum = 11.9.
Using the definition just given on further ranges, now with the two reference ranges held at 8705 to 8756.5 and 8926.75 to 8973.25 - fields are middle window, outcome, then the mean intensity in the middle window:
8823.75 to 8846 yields 2.88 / 10.6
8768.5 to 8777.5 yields 1.51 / 10.3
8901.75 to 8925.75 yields -1.21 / 12.5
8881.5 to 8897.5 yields 1.85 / 10.6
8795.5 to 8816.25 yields 1.26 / 11.5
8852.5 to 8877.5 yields -0.49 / 12.3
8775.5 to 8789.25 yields 1.05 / 11.4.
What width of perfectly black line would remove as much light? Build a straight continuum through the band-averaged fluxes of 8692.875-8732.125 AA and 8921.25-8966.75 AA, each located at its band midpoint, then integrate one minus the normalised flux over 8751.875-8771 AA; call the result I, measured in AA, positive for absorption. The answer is 2.5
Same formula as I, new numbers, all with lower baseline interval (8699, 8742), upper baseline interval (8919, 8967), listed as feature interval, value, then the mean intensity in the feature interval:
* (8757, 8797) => 4.45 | 11.1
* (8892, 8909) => 0.41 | 11.7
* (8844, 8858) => 0.56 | 11.7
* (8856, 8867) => -0.02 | 12.2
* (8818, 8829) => 0.92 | 11.3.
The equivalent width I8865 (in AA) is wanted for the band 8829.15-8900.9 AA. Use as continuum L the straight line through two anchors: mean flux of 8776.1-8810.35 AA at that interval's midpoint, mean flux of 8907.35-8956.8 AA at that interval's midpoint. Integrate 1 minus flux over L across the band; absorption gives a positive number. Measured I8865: 2.8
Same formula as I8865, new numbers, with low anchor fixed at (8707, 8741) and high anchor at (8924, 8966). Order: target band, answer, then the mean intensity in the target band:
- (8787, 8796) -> 0.77 AA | 11.3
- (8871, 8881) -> -0.04 AA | 12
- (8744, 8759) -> 1.05 AA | 11.7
